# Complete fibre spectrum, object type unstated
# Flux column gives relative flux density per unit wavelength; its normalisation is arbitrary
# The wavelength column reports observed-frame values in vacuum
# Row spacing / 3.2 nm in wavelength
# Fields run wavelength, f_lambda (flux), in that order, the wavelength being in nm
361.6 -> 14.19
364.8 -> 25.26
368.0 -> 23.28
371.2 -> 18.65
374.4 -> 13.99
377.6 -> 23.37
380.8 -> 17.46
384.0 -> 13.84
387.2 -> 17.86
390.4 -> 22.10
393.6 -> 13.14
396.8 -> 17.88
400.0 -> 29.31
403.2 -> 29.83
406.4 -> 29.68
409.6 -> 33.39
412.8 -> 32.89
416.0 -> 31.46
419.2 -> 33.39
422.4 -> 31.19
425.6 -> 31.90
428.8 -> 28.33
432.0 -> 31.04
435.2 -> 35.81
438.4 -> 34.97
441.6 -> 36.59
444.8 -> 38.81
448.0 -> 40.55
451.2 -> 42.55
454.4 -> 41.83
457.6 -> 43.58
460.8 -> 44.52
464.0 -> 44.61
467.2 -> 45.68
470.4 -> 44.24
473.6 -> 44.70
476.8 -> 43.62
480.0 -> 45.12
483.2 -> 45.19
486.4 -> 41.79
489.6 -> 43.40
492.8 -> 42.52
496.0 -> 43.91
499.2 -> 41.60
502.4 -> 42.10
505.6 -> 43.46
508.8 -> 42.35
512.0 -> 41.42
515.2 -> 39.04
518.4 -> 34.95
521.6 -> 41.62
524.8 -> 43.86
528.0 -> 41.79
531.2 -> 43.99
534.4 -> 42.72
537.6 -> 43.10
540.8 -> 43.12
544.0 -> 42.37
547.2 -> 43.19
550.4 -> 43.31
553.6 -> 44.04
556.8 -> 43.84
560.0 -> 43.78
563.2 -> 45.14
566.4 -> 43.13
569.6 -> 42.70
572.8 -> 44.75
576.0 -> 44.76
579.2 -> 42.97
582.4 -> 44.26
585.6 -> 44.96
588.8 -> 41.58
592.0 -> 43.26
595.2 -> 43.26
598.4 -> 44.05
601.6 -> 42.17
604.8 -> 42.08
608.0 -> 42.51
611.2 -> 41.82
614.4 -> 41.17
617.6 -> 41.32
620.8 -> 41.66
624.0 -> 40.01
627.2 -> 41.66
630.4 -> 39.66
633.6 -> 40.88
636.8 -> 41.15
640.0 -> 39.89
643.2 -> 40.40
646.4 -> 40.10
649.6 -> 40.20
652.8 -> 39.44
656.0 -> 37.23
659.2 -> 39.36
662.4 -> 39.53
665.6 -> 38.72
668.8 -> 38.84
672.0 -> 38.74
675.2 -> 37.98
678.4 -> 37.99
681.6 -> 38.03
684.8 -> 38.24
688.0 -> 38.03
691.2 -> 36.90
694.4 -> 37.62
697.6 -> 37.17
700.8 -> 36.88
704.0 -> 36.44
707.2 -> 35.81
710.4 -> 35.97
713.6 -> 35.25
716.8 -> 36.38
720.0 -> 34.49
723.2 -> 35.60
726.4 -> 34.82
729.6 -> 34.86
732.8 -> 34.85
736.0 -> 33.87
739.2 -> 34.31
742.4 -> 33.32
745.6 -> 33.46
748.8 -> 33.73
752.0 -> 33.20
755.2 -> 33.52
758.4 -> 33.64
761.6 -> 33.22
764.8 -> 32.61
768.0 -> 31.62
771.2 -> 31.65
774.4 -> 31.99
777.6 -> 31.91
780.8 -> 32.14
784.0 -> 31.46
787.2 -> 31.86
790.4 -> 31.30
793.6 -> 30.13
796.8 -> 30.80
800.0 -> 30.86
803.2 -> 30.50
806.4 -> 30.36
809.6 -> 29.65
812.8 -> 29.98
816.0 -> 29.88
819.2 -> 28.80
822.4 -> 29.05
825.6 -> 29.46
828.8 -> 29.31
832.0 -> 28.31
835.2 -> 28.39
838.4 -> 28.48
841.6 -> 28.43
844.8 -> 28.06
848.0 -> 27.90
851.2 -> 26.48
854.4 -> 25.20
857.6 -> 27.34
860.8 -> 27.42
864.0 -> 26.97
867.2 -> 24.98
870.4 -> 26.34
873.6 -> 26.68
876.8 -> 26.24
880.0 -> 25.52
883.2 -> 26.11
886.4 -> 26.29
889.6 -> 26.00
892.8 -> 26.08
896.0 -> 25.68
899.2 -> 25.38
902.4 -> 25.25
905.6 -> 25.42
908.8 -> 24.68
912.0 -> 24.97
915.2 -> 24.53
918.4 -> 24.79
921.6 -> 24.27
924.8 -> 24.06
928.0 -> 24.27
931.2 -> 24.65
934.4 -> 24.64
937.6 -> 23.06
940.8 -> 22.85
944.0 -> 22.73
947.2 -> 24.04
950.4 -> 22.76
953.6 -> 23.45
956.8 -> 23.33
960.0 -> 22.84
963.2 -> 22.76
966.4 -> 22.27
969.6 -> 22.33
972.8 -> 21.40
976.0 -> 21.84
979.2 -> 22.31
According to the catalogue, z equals 0.00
